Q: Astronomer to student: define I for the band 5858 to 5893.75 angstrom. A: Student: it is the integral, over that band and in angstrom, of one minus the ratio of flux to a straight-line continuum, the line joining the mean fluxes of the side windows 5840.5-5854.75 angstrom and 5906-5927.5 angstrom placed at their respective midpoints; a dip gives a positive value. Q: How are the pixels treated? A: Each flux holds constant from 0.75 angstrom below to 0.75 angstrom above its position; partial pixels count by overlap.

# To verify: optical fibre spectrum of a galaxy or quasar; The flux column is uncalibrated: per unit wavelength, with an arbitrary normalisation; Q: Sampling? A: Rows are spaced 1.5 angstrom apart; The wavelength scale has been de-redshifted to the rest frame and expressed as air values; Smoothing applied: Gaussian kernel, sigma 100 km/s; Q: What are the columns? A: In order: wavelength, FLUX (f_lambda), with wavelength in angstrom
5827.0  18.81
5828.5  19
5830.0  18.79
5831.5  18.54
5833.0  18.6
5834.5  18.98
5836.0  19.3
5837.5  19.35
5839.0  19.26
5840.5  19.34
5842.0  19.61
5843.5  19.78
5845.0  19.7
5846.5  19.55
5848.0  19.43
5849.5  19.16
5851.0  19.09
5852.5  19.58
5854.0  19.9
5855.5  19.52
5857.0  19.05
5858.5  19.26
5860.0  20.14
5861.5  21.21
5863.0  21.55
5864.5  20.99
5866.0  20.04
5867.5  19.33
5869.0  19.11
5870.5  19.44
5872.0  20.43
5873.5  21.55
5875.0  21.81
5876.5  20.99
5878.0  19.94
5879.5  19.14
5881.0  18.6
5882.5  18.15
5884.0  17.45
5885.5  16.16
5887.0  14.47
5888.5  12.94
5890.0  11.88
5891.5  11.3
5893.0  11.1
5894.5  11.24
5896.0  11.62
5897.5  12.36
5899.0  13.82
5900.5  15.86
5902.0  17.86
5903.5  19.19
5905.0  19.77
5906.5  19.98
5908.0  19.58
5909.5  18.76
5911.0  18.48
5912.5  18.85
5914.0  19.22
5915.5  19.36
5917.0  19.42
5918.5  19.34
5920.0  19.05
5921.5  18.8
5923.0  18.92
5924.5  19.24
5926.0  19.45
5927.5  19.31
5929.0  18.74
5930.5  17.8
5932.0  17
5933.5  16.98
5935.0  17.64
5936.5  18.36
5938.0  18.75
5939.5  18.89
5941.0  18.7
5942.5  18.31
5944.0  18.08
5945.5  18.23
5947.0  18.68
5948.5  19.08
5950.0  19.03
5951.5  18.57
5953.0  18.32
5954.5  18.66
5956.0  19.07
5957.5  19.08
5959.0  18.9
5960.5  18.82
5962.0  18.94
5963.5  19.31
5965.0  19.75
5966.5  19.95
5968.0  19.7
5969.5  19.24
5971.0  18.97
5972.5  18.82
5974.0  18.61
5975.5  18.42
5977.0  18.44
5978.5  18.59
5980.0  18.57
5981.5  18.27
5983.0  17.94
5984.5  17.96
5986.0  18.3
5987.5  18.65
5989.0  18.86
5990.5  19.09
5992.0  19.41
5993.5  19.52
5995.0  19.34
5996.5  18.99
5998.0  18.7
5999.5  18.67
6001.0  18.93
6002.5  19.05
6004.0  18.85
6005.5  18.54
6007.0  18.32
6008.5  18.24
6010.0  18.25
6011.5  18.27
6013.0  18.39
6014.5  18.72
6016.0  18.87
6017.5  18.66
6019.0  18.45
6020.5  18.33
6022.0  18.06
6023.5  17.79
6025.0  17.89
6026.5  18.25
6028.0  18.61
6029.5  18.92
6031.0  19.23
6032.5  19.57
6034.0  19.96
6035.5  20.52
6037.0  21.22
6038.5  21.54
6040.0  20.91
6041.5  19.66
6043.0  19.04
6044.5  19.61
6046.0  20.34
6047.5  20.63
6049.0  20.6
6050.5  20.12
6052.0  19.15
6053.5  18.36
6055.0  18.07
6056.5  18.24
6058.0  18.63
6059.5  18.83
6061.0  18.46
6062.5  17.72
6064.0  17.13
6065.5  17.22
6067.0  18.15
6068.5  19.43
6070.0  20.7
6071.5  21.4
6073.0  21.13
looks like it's 2.2 angstrom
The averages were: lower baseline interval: 19.5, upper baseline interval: 19.2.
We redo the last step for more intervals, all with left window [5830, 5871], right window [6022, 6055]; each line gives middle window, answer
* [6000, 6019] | 0.94 angstrom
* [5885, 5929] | 6.12 angstrom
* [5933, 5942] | 0.60 angstrom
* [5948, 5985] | 1.34 angstrom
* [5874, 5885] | 0.09 angstrom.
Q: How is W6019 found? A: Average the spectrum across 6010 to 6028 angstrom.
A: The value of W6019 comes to 18.3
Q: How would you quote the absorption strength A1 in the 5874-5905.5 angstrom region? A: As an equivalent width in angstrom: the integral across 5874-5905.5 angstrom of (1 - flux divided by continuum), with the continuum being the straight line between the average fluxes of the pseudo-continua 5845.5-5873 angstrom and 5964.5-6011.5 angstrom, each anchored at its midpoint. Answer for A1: 5.8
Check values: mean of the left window 19.8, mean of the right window 18.8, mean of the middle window 16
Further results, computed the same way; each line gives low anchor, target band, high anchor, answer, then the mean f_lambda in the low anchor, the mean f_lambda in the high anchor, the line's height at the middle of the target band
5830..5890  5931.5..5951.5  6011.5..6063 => 0.9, 19.1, 19.2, 19.1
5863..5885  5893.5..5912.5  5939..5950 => 2.7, 19.8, 18.6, 19.3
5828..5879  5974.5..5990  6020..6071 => 0.8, 19.7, 19.2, 19.4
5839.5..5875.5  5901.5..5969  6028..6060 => 3.3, 19.9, 19.7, 19.8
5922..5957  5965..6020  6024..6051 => 1.3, 18.5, 19.8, 19.2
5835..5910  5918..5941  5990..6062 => -0.1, 18.2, 19.1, 18.5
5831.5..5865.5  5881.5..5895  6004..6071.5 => 3.8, 19.6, 19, 19.5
